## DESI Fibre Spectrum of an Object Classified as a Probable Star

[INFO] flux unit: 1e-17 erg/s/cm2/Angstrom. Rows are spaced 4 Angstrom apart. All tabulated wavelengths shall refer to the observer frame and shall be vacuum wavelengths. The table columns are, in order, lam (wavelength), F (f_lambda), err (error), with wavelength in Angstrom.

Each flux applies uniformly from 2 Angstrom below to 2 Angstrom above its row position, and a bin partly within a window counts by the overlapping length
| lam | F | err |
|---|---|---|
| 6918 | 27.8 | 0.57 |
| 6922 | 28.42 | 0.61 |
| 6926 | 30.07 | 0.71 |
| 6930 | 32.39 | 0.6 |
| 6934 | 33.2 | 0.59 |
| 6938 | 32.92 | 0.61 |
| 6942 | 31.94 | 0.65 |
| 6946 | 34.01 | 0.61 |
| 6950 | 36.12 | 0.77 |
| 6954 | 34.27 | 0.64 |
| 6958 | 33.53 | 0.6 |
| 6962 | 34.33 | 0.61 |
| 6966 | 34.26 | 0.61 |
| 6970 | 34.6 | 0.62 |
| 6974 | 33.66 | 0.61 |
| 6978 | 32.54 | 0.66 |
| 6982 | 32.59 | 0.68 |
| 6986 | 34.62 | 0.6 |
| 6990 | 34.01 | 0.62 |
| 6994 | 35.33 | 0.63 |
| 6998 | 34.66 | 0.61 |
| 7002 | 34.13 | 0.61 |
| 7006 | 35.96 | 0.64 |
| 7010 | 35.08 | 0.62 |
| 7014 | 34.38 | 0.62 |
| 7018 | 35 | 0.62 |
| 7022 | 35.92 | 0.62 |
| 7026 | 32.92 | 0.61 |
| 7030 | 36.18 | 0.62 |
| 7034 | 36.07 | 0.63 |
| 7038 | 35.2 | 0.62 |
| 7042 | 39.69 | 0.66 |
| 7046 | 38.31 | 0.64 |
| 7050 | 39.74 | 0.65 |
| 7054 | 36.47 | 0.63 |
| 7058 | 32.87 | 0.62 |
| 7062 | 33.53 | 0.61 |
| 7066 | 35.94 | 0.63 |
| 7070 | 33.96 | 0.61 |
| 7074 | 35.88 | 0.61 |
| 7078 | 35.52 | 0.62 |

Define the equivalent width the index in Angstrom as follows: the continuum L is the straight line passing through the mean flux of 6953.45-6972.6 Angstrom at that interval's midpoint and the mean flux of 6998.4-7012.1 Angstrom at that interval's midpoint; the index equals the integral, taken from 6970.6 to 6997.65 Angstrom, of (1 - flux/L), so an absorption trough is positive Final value 0.55 Angstrom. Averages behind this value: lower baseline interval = 34.2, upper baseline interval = 35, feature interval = 33.9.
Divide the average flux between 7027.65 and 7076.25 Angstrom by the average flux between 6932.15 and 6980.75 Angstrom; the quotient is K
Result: 1.07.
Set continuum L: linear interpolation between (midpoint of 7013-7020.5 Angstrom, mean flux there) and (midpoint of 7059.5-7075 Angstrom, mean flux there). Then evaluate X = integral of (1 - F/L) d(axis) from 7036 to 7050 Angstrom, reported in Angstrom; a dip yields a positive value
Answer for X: -1.3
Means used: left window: 34.8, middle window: 38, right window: 34.7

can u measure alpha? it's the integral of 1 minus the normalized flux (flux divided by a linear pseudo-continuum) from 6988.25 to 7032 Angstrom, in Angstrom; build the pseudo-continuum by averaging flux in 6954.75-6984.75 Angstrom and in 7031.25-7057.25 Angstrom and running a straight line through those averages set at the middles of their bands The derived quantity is 0.95 Angstrom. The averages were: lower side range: 33.7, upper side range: 37.3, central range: 34.9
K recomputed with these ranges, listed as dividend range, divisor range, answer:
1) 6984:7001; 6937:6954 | 1.02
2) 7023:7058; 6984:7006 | 1.05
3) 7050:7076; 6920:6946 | 1.11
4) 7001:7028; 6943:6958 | 1.01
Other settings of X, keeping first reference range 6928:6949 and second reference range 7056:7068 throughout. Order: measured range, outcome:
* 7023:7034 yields -0.4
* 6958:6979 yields -0.4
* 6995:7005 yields -0.3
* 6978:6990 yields 0.0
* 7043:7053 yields -1.4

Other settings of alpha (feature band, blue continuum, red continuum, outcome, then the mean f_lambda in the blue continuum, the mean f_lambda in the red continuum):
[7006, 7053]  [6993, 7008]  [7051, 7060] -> -1.5 Angstrom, 35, 35.2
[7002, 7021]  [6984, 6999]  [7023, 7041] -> 0.0 Angstrom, 34.7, 35.4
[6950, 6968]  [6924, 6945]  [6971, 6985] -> -0.9 Angstrom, 32.2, 33.2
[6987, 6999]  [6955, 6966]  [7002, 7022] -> 0.0 Angstrom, 34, 35.1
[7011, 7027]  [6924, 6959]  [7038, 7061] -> 0.6 Angstrom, 33.2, 37.1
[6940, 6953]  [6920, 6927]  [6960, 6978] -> -1.0 Angstrom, 29.1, 34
